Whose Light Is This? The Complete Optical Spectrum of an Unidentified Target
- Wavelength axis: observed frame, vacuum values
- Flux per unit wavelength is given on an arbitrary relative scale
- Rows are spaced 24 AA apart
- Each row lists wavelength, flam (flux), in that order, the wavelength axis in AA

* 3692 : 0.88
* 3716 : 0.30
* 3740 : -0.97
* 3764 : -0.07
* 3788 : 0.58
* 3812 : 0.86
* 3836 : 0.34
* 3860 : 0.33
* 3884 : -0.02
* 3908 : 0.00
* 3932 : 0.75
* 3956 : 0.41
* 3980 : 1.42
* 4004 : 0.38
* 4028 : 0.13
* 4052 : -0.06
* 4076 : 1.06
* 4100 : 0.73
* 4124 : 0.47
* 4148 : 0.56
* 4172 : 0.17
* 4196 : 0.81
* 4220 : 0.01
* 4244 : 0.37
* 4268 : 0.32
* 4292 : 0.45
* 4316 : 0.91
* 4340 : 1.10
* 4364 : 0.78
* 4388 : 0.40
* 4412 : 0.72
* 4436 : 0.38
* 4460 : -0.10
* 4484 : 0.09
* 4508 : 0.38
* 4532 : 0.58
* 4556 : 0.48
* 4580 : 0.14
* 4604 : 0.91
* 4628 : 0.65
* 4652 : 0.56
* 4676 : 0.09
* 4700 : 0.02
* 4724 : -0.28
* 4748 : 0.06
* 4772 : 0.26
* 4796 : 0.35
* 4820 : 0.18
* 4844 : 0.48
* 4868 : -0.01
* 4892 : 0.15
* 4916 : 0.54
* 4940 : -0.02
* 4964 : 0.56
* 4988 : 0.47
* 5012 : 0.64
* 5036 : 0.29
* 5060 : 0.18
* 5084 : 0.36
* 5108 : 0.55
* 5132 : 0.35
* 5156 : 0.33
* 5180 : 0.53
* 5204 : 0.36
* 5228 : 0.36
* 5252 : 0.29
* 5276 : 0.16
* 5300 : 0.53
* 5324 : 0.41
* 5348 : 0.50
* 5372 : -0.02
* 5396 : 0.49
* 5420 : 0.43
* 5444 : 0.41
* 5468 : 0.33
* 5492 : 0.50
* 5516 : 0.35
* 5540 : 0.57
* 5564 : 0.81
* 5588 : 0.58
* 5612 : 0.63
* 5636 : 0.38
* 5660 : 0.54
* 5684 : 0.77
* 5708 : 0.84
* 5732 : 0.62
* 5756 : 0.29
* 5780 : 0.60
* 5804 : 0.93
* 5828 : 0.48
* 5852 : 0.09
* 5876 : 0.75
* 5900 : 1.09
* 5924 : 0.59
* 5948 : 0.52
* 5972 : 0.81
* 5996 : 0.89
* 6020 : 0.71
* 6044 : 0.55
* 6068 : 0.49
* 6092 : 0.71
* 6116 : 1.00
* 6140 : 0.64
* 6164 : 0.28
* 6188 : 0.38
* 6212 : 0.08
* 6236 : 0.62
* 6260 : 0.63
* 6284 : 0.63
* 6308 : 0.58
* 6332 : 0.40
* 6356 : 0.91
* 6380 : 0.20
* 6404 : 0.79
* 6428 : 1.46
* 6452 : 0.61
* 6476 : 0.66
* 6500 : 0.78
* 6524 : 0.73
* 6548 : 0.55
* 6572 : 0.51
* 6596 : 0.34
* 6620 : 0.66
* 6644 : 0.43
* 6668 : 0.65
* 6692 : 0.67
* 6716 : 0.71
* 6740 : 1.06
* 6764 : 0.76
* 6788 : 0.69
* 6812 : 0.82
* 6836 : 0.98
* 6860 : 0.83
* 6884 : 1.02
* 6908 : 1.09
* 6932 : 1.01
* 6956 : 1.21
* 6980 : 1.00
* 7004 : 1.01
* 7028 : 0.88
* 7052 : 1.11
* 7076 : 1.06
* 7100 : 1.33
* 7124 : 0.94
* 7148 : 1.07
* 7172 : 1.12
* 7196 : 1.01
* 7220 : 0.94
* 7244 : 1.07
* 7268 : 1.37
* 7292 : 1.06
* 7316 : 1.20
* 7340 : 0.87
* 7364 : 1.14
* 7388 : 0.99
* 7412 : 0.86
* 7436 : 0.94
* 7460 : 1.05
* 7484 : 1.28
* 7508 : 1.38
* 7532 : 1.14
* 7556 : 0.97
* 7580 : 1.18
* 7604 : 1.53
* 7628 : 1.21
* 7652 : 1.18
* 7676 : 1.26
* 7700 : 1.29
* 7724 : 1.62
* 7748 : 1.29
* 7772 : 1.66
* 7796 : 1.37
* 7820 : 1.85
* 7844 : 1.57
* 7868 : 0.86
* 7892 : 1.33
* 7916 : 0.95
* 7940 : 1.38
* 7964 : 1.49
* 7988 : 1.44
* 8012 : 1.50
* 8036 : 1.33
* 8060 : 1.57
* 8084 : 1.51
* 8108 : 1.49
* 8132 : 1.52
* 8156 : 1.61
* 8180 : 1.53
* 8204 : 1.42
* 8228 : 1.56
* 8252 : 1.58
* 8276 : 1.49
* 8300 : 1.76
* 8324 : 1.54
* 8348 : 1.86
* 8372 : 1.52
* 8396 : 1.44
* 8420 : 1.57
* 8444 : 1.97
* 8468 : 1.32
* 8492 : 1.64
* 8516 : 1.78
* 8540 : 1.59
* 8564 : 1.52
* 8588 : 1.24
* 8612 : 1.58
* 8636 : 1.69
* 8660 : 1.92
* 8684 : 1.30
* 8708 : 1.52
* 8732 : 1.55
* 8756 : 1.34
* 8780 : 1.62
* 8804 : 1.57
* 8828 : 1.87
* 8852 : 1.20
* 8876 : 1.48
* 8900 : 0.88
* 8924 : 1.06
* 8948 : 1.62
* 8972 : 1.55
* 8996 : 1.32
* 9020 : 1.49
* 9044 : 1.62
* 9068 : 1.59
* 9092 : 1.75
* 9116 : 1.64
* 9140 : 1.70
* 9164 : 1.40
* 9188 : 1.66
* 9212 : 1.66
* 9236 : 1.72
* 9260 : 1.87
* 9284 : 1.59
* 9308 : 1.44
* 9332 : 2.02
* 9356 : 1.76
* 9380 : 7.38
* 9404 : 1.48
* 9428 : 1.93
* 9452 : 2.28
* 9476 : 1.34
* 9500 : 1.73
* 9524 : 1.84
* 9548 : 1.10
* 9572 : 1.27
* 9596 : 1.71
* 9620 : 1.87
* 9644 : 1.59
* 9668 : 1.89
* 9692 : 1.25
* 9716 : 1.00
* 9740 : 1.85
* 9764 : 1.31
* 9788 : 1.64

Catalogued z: 0.72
